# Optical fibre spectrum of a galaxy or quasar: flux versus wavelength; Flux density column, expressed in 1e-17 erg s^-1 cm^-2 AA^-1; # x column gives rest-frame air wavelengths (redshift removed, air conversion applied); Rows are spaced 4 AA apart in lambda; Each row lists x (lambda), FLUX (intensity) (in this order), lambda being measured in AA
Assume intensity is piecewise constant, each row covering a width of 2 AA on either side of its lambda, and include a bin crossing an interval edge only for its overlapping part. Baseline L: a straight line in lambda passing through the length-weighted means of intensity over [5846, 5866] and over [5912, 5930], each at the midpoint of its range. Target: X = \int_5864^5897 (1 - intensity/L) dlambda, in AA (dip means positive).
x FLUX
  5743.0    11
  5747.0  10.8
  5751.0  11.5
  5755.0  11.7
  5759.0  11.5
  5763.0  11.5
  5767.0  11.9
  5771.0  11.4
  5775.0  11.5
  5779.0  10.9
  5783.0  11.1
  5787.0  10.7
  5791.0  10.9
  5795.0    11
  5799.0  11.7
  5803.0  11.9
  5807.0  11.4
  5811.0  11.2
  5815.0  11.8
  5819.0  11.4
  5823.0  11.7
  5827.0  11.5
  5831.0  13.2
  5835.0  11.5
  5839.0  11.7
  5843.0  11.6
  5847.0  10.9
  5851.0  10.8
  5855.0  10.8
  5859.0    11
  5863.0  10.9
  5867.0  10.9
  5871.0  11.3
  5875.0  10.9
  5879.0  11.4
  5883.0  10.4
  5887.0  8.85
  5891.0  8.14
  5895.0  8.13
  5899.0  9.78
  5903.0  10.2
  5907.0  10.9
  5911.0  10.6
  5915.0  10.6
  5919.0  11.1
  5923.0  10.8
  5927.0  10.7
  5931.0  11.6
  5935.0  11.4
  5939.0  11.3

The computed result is 2.5 AA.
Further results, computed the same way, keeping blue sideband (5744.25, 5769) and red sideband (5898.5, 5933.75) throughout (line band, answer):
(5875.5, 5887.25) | 0.43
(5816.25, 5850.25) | -1.63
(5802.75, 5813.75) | -0.22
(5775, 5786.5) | 0.32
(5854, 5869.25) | 0.12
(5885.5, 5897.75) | 2.73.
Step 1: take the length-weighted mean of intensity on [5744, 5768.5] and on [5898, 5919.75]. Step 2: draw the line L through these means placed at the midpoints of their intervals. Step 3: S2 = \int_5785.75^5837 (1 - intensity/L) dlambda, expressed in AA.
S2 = -1.96 AA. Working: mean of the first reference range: 11.5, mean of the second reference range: 10.5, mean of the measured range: 11.5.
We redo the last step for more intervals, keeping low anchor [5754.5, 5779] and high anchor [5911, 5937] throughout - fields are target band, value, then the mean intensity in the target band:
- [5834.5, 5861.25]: 0.21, 11.2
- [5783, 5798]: 0.64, 11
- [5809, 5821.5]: -0.13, 11.5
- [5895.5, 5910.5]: 1.30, 10.1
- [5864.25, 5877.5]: 0.16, 11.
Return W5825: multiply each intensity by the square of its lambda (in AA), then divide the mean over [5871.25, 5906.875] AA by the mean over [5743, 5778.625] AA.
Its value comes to 0.90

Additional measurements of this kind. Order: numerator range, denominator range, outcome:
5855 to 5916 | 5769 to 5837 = 0.92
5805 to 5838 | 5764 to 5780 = 1.04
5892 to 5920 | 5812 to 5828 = 0.90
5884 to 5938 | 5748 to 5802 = 0.95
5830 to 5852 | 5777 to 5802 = 1.06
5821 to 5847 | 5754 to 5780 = 1.05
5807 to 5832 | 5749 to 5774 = 1.03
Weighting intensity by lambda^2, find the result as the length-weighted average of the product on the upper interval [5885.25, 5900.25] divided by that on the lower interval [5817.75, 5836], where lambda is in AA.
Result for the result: 0.75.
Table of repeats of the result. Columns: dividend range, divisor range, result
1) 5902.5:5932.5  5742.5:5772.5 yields 1.00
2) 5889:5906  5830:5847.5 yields 0.79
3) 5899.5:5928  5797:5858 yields 0.95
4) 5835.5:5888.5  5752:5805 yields 0.99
